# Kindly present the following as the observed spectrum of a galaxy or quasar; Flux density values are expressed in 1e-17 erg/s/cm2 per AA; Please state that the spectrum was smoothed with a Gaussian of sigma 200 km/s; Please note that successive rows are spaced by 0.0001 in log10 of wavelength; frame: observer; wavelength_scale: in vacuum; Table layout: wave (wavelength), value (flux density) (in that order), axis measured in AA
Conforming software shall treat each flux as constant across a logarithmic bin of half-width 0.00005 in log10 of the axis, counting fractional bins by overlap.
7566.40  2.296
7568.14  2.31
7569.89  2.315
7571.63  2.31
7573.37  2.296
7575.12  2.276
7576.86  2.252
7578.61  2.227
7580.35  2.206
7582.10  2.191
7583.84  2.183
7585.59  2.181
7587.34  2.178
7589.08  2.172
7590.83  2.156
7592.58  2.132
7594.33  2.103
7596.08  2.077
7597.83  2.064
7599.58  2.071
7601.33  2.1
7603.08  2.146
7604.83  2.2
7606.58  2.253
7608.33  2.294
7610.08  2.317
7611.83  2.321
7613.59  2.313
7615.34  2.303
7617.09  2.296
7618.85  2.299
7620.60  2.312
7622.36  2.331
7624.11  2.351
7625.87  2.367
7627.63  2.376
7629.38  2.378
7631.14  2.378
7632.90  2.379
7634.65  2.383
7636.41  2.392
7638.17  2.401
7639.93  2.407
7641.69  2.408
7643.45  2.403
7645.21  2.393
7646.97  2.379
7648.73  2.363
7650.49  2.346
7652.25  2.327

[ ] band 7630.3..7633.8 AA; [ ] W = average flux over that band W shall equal 2.38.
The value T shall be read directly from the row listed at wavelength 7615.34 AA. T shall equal 2.303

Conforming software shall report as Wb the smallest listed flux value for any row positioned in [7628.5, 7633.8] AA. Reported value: 2.378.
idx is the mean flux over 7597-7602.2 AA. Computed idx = 2.08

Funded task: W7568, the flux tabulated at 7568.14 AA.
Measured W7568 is 2.31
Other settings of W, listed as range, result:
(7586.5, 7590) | 2.18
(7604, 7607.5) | 2.23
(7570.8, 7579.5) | 2.27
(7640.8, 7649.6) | 2.39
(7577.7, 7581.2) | 2.22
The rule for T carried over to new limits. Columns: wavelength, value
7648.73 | 2.363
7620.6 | 2.312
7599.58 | 2.071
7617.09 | 2.296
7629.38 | 2.378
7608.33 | 2.294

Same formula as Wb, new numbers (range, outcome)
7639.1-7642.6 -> 2.407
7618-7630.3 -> 2.299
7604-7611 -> 2.2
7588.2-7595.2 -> 2.103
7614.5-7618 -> 2.296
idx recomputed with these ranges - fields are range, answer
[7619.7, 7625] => 2.33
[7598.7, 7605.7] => 2.13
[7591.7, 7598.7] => 2.09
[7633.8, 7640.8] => 2.39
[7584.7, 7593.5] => 2.16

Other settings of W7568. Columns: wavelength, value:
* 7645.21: 2.393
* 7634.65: 2.383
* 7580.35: 2.206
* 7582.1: 2.191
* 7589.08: 2.172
